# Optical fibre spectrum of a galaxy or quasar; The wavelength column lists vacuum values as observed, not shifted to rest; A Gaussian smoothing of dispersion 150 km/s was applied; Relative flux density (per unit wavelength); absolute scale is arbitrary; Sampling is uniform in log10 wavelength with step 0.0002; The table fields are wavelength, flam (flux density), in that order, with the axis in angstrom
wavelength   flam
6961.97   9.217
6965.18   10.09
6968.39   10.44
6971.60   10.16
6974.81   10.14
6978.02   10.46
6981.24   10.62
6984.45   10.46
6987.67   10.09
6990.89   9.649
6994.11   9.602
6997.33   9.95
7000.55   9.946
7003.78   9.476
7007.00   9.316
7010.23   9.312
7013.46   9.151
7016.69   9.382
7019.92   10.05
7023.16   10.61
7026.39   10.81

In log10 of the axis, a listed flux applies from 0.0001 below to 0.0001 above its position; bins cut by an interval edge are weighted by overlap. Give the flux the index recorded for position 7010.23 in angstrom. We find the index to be 9.312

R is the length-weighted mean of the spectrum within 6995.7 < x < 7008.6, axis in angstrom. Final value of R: 9.68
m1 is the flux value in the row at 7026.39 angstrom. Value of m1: 10.81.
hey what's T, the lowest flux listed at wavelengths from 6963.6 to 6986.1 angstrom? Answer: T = 10.09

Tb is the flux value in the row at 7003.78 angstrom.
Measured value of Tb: 9.476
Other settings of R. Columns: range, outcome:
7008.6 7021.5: 9.47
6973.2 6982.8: 10.4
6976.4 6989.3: 10.4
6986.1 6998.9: 9.82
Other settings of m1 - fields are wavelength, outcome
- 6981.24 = 10.62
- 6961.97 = 9.217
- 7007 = 9.316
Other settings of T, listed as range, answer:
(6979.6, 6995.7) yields 9.602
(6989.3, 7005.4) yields 9.476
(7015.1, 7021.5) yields 9.382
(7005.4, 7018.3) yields 9.151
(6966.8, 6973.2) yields 10.16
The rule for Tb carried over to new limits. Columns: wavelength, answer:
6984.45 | 10.46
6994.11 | 9.602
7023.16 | 10.61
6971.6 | 10.16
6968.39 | 10.44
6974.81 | 10.14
